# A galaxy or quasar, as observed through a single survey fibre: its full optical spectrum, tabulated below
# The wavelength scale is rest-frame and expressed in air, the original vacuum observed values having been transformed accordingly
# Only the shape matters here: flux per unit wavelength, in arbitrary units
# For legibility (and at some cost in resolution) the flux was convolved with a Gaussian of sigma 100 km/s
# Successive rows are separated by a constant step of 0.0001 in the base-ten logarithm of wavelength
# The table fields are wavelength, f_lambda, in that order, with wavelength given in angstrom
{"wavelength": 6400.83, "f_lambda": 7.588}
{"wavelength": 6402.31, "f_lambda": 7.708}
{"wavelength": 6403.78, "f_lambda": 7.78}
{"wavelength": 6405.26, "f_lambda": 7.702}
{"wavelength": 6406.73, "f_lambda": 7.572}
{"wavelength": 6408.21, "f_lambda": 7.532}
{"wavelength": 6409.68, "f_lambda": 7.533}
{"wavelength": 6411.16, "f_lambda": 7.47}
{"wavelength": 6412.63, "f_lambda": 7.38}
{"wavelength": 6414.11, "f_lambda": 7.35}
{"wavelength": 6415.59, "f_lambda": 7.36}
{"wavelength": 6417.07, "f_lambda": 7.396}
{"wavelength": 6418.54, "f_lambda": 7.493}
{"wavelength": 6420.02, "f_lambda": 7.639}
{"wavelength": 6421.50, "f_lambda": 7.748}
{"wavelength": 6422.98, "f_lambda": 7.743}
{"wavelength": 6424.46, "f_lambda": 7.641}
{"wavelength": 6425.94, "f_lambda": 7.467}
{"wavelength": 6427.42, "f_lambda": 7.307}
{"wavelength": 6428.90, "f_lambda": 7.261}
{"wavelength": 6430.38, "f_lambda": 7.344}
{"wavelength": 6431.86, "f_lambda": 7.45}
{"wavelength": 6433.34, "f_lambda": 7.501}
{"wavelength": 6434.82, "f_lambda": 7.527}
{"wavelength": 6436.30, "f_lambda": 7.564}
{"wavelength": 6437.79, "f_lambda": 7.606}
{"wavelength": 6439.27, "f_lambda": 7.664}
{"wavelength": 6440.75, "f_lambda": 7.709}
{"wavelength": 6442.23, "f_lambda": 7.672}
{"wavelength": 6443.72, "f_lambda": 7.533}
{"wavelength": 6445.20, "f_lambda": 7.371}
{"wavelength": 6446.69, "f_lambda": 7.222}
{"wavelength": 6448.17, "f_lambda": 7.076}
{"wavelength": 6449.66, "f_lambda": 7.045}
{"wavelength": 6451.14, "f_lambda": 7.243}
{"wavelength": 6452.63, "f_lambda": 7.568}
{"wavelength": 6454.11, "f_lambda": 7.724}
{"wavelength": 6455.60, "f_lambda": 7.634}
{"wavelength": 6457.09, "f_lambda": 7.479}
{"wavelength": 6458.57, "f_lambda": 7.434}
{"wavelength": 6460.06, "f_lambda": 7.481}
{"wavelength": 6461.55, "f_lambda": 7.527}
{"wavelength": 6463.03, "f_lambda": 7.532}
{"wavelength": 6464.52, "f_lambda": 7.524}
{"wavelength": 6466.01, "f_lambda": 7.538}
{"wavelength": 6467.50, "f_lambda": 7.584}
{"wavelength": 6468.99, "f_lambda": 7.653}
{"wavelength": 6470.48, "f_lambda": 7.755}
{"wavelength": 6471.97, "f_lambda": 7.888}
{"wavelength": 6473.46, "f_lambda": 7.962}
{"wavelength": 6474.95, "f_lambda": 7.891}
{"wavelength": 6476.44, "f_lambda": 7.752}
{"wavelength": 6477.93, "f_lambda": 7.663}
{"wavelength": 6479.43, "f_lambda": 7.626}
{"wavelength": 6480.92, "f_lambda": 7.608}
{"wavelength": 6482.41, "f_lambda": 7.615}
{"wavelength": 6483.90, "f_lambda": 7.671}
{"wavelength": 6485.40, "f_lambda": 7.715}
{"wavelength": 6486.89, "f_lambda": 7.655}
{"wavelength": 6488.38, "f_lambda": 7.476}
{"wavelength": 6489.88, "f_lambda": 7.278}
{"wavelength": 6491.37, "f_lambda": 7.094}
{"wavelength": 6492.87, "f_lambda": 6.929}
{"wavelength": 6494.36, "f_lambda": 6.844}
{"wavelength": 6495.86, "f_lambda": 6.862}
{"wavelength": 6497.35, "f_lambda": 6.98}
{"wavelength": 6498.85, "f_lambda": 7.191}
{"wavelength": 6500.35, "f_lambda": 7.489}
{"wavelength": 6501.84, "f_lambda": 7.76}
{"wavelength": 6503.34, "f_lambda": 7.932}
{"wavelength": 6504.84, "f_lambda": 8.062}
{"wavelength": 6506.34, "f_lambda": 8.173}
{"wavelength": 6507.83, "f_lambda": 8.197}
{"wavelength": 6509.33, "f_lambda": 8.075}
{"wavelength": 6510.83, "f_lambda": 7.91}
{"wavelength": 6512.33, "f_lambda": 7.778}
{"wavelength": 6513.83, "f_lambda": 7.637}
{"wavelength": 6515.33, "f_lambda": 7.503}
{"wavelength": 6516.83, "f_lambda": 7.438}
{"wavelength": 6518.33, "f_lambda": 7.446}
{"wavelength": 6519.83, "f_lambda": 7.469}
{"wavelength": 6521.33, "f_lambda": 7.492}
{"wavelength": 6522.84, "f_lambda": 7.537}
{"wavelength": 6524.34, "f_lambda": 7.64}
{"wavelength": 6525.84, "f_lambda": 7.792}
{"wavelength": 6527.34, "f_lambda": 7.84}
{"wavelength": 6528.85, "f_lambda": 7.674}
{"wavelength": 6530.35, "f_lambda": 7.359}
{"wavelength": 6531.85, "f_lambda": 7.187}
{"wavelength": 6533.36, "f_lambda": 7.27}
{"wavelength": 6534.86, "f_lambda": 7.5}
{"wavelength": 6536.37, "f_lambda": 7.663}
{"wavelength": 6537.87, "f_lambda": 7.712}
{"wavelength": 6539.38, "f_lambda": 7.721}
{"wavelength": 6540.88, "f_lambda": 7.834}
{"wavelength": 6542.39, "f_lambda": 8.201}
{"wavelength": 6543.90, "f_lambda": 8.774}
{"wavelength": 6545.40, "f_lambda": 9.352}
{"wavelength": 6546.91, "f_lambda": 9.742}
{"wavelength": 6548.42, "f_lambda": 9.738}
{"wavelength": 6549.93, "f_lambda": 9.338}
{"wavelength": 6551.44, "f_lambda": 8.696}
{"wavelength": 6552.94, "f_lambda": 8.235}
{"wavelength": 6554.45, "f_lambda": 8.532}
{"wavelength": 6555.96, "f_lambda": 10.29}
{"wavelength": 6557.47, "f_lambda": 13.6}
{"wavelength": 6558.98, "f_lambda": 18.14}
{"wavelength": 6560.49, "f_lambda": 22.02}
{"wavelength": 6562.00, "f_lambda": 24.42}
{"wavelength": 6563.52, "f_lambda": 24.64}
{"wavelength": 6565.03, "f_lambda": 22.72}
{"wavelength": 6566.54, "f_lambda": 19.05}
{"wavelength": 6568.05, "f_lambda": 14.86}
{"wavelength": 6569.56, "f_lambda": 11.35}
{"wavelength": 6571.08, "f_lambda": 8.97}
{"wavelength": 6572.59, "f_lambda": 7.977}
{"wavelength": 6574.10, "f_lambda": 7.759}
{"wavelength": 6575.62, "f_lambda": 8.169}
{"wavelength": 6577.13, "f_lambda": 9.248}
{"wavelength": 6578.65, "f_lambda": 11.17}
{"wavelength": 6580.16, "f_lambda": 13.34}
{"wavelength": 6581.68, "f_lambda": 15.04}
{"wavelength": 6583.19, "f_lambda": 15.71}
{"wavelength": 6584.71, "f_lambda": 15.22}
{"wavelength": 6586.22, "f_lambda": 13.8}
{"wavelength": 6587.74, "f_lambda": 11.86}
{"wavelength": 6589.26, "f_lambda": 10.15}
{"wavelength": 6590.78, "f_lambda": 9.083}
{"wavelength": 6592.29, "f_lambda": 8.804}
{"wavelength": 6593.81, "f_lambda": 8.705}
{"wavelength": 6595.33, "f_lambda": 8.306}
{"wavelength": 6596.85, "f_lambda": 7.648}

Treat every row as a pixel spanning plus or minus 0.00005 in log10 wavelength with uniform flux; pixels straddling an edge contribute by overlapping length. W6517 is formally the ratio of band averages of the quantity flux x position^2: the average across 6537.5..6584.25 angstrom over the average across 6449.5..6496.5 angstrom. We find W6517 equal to 1.69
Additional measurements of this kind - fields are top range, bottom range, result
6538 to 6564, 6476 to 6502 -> 1.67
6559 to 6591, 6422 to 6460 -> 1.99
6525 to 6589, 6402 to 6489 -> 1.58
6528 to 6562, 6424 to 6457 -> 1.38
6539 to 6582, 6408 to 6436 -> 1.73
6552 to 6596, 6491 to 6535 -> 1.77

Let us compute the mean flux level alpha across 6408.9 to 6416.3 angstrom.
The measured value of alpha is 7.42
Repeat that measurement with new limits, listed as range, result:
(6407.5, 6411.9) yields 7.53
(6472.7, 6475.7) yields 7.93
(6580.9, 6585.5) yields 15.3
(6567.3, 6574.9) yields 10.2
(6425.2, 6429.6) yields 7.35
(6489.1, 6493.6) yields 7.09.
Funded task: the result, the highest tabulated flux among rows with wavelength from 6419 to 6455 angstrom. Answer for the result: 7.748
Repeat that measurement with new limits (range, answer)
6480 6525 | 8.197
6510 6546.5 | 9.352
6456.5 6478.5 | 7.962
